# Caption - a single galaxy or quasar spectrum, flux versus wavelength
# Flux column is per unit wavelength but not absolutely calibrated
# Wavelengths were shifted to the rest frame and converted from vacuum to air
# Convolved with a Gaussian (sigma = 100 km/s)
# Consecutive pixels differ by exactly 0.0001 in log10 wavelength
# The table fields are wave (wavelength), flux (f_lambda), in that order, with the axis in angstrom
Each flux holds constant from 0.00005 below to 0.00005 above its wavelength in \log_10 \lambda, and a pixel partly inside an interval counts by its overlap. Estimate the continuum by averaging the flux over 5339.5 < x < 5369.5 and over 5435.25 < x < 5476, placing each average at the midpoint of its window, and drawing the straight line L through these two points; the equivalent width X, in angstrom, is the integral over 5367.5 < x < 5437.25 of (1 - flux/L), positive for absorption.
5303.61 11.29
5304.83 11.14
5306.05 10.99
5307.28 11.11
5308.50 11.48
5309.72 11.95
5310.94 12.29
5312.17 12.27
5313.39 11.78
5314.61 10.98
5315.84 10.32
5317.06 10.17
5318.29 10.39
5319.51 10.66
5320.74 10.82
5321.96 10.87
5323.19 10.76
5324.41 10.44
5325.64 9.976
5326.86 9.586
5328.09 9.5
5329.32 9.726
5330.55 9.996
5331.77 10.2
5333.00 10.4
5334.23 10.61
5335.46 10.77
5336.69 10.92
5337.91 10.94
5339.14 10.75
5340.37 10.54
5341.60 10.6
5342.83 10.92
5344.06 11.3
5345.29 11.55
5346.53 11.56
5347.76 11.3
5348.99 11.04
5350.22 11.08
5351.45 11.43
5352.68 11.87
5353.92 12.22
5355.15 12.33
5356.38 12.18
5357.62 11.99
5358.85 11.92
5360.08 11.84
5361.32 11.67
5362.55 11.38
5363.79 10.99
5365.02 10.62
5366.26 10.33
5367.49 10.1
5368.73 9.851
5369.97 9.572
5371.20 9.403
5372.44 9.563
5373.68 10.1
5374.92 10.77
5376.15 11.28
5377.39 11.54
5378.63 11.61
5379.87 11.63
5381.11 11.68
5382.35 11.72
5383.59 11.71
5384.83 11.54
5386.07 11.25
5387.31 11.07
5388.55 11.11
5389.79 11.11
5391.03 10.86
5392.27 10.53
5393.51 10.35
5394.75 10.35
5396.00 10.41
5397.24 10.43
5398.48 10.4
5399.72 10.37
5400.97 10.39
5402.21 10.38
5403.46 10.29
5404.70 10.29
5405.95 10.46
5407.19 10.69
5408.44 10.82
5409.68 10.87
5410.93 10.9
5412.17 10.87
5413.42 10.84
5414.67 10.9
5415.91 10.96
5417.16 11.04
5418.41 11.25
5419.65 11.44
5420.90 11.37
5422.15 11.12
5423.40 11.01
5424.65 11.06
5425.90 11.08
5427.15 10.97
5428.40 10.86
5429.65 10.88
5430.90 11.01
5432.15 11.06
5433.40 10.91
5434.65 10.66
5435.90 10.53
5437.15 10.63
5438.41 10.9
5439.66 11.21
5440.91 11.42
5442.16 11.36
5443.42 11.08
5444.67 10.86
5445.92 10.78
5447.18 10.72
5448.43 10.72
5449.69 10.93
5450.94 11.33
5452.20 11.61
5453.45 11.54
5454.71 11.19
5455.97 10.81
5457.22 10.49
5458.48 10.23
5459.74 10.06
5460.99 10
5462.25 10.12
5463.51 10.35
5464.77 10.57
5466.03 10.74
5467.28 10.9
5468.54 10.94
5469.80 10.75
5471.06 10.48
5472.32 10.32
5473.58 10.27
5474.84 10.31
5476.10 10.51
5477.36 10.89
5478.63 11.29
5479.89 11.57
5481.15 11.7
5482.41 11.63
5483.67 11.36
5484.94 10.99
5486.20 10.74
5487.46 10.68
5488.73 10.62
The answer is 1.3 angstrom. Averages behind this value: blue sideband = 11.3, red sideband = 10.8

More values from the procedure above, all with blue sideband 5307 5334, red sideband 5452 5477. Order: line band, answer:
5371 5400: -0.6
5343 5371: -1.5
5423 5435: -0.4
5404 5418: -0.2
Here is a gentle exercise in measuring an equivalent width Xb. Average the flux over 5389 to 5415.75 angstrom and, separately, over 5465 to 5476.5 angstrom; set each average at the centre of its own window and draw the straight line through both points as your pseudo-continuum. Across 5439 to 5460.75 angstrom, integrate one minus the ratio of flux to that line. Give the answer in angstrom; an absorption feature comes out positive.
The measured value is -0.7 angstrom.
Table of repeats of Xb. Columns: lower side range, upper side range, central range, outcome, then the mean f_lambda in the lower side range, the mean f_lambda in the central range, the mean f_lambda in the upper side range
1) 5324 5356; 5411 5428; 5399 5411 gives 0.54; 10.8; 10.5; 11.1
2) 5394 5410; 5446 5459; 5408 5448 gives -1.00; 10.5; 11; 11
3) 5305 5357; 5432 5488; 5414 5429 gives -0.28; 11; 11.1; 10.8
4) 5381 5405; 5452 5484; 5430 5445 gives -0.25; 10.8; 11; 10.8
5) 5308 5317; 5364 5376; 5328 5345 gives 0.55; 11.5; 10.6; 10.1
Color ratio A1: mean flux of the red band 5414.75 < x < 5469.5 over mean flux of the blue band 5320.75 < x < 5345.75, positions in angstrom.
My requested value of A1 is 1.04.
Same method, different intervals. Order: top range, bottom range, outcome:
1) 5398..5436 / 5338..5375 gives 0.98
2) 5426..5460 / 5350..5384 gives 0.98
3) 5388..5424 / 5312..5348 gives 1.01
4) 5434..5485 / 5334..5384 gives 0.98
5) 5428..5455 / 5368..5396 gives 1.02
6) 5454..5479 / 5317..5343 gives 1.01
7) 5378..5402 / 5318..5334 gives 1.07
